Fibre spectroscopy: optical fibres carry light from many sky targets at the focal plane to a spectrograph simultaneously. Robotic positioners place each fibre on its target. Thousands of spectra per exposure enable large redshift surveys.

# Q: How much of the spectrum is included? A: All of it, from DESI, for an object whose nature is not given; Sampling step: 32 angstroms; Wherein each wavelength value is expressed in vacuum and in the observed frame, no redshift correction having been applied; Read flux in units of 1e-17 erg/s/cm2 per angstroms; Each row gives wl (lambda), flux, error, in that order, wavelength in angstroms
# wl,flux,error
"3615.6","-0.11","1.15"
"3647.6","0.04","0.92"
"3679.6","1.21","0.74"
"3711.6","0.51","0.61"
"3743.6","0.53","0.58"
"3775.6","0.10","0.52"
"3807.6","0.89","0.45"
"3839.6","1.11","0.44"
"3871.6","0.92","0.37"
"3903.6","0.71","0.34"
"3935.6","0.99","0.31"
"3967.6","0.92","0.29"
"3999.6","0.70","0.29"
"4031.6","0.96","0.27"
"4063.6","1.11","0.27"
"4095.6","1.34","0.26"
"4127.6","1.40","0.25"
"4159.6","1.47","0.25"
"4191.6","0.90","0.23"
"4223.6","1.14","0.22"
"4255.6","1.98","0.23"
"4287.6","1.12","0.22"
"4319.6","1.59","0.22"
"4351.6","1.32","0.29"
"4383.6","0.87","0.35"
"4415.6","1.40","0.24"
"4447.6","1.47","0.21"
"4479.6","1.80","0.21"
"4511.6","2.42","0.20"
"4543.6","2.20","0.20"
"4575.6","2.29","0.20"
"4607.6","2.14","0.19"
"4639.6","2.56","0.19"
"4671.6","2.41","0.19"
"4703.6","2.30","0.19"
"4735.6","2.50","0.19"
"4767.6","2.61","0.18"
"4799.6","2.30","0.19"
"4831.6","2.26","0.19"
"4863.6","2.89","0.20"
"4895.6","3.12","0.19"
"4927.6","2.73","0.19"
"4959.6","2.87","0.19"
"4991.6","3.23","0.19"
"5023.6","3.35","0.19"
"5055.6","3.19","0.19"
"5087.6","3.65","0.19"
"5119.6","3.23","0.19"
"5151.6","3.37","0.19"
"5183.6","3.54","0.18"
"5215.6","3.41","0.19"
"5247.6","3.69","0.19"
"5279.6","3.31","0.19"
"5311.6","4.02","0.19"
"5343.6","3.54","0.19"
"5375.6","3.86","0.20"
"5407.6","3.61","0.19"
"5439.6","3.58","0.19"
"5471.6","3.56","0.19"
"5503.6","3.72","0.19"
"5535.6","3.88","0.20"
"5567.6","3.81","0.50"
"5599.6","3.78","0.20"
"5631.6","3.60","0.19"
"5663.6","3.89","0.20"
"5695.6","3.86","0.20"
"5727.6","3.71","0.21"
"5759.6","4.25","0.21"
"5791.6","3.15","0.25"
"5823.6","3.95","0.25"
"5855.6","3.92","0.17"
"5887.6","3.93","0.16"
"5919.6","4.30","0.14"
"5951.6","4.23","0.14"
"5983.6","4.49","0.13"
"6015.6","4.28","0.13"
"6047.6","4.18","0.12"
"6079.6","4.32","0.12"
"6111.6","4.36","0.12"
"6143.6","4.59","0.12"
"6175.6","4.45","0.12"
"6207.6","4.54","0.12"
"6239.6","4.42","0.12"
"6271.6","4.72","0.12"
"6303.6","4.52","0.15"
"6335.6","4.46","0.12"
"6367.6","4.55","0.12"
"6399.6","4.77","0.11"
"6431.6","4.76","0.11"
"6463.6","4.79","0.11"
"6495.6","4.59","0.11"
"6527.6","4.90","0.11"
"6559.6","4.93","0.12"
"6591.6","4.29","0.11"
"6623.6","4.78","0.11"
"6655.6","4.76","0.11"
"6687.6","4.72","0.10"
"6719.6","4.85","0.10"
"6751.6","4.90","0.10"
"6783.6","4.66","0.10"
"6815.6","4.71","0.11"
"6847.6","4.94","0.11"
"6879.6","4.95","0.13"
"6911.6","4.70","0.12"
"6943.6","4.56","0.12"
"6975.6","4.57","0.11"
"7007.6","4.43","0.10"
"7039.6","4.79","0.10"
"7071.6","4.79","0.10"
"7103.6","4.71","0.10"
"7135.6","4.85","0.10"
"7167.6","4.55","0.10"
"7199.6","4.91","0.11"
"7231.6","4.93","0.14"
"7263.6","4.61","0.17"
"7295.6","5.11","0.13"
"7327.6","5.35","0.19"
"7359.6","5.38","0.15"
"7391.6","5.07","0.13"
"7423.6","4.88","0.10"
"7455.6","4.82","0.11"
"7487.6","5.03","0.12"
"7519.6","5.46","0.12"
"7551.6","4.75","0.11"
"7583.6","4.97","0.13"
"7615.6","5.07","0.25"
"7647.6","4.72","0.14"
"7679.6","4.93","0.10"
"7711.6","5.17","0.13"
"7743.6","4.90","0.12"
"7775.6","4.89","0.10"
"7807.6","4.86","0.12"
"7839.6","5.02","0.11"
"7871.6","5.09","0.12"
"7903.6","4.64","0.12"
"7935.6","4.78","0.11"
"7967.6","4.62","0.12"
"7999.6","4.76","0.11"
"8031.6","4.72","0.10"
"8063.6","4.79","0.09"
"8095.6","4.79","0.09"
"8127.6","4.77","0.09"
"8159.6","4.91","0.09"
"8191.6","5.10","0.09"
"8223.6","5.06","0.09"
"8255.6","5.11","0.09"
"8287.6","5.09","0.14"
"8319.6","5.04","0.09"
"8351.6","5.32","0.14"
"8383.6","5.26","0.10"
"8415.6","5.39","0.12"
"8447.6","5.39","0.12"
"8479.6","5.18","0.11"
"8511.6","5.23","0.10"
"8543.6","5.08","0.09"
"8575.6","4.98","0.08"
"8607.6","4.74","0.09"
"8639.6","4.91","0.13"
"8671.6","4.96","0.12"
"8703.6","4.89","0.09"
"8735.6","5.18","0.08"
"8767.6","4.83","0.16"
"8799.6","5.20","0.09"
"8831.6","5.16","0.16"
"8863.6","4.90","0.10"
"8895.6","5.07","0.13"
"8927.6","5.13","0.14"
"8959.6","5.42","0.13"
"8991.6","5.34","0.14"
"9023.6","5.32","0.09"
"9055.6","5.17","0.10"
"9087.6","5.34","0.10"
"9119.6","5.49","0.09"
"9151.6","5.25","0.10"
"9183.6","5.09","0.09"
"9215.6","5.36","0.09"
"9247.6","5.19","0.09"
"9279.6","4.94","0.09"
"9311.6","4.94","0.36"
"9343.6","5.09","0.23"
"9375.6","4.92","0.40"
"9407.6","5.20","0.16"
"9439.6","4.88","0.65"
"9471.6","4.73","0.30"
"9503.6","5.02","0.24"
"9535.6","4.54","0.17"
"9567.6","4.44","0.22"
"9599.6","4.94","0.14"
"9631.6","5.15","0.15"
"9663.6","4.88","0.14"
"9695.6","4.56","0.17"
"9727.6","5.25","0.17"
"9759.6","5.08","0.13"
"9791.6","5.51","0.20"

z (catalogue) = 0.12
